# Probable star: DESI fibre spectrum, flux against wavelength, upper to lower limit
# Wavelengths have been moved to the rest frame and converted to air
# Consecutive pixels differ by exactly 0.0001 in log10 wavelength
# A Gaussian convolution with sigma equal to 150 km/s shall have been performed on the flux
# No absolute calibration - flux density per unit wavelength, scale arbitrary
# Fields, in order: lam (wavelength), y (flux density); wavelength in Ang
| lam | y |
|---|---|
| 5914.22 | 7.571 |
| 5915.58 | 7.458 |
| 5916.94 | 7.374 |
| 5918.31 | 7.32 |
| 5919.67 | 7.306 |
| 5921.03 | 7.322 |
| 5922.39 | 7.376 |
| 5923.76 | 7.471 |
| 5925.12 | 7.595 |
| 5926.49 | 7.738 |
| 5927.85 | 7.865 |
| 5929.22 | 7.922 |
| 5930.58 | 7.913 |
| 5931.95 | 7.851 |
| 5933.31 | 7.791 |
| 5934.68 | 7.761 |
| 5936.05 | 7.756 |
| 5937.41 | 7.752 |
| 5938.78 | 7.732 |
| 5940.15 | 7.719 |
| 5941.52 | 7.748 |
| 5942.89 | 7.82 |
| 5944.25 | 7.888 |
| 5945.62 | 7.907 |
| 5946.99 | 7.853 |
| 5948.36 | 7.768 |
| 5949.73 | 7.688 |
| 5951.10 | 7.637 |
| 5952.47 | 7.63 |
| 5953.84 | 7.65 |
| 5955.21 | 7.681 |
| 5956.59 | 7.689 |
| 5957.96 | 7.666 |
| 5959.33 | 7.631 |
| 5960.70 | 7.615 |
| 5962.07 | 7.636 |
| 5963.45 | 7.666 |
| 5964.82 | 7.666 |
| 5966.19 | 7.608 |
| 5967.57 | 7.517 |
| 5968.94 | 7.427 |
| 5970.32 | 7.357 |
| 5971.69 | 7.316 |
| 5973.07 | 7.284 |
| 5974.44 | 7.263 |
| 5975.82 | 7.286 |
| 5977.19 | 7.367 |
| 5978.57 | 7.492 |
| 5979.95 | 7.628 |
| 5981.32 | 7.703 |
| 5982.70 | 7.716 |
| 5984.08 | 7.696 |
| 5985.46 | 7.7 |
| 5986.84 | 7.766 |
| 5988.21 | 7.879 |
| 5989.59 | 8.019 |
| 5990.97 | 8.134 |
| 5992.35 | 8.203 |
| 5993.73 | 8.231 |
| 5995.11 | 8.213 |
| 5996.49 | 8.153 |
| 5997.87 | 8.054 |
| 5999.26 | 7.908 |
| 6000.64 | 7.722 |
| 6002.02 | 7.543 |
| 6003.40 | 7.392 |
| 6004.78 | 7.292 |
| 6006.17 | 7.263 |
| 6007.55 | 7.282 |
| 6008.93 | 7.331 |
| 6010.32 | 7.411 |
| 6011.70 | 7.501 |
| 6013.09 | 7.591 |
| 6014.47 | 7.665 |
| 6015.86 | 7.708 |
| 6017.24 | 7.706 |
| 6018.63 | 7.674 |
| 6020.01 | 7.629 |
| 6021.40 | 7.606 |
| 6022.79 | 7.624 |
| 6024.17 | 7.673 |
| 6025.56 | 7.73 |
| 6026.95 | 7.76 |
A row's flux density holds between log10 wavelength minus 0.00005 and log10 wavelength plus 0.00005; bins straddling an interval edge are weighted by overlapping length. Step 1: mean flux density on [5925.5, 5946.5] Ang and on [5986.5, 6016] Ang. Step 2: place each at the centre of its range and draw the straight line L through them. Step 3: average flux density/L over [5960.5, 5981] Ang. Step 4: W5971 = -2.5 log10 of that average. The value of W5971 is 0.04 mag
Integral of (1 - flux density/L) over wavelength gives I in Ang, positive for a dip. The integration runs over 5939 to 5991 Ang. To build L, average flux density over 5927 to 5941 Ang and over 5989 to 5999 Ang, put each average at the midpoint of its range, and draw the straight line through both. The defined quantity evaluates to 2.1 Ang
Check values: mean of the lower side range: 7.8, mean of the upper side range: 8.13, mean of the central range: 7.65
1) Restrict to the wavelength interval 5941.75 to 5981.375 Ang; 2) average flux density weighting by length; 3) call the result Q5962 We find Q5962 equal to 7.6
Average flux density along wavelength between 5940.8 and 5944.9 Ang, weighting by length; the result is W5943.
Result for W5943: 7.83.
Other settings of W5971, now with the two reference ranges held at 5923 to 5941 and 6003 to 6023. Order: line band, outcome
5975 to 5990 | -0.01 mag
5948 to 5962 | 0.00 mag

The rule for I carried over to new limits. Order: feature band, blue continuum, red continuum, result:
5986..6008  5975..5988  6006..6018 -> -0.8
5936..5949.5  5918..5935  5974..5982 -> -0.4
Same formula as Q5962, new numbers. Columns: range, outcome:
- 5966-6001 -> 7.72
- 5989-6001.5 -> 8.06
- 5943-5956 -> 7.75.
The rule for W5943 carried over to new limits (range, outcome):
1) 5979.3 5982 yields 7.69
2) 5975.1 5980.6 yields 7.43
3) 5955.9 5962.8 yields 7.64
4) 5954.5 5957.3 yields 7.67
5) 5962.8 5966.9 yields 7.65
